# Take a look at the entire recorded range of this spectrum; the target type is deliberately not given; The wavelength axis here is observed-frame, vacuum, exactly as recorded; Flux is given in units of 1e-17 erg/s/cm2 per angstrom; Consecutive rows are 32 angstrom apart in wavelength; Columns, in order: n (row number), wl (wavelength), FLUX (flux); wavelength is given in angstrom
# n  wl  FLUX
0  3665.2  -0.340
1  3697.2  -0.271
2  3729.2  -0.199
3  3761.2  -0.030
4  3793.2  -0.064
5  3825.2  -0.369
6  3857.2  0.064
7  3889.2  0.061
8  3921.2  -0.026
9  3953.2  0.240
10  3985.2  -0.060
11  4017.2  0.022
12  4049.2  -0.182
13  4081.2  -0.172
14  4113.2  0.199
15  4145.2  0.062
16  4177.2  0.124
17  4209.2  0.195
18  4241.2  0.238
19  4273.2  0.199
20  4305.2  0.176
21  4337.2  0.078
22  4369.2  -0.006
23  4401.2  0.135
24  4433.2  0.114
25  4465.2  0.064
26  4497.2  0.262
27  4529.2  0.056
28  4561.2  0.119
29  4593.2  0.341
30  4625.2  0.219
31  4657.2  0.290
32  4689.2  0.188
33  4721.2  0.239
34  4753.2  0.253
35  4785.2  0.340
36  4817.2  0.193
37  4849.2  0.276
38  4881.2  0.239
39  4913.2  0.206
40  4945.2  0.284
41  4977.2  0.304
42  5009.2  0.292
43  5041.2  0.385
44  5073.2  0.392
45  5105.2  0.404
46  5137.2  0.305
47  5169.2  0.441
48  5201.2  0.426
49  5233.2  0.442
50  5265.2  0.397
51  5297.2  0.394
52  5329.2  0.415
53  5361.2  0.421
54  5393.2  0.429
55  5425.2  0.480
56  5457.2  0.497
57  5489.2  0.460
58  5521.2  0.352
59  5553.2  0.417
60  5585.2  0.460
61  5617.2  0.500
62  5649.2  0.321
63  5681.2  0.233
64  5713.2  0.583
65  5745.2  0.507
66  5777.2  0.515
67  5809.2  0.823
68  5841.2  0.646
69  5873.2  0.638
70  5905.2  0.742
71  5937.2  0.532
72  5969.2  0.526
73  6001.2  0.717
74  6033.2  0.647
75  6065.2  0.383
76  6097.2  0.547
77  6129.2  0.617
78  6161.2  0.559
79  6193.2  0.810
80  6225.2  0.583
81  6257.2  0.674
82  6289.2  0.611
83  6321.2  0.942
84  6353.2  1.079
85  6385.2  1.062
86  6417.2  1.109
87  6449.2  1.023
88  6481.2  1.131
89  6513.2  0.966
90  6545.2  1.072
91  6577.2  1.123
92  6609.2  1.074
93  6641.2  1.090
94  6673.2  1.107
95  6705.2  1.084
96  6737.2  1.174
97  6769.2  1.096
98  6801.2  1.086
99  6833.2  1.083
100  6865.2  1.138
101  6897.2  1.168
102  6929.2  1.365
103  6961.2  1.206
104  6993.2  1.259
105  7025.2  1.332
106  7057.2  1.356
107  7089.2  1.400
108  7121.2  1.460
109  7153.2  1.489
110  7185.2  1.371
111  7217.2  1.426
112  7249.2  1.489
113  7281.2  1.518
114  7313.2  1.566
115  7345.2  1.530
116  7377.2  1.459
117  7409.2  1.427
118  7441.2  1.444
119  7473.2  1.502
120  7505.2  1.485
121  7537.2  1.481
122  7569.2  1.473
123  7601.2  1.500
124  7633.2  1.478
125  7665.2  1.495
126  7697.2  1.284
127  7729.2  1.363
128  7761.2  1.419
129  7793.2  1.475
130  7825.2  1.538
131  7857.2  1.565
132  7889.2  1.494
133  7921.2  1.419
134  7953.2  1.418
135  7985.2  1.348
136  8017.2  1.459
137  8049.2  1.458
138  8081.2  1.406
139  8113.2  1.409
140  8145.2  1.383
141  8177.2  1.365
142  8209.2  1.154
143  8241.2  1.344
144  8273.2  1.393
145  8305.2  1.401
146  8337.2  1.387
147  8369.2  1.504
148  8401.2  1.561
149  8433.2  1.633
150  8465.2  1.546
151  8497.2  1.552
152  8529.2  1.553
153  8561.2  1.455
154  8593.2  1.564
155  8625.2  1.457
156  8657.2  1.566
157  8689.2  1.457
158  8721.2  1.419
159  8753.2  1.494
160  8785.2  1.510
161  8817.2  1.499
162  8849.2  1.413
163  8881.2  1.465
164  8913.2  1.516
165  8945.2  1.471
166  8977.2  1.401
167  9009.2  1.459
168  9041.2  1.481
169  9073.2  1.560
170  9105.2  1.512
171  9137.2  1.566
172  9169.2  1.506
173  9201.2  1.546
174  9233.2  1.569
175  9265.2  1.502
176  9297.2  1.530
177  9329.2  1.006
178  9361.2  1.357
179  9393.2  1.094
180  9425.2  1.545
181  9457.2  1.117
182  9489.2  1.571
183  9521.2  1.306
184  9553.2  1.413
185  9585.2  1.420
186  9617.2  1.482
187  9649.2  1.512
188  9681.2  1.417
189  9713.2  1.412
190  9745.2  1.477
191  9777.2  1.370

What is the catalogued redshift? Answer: 0.585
